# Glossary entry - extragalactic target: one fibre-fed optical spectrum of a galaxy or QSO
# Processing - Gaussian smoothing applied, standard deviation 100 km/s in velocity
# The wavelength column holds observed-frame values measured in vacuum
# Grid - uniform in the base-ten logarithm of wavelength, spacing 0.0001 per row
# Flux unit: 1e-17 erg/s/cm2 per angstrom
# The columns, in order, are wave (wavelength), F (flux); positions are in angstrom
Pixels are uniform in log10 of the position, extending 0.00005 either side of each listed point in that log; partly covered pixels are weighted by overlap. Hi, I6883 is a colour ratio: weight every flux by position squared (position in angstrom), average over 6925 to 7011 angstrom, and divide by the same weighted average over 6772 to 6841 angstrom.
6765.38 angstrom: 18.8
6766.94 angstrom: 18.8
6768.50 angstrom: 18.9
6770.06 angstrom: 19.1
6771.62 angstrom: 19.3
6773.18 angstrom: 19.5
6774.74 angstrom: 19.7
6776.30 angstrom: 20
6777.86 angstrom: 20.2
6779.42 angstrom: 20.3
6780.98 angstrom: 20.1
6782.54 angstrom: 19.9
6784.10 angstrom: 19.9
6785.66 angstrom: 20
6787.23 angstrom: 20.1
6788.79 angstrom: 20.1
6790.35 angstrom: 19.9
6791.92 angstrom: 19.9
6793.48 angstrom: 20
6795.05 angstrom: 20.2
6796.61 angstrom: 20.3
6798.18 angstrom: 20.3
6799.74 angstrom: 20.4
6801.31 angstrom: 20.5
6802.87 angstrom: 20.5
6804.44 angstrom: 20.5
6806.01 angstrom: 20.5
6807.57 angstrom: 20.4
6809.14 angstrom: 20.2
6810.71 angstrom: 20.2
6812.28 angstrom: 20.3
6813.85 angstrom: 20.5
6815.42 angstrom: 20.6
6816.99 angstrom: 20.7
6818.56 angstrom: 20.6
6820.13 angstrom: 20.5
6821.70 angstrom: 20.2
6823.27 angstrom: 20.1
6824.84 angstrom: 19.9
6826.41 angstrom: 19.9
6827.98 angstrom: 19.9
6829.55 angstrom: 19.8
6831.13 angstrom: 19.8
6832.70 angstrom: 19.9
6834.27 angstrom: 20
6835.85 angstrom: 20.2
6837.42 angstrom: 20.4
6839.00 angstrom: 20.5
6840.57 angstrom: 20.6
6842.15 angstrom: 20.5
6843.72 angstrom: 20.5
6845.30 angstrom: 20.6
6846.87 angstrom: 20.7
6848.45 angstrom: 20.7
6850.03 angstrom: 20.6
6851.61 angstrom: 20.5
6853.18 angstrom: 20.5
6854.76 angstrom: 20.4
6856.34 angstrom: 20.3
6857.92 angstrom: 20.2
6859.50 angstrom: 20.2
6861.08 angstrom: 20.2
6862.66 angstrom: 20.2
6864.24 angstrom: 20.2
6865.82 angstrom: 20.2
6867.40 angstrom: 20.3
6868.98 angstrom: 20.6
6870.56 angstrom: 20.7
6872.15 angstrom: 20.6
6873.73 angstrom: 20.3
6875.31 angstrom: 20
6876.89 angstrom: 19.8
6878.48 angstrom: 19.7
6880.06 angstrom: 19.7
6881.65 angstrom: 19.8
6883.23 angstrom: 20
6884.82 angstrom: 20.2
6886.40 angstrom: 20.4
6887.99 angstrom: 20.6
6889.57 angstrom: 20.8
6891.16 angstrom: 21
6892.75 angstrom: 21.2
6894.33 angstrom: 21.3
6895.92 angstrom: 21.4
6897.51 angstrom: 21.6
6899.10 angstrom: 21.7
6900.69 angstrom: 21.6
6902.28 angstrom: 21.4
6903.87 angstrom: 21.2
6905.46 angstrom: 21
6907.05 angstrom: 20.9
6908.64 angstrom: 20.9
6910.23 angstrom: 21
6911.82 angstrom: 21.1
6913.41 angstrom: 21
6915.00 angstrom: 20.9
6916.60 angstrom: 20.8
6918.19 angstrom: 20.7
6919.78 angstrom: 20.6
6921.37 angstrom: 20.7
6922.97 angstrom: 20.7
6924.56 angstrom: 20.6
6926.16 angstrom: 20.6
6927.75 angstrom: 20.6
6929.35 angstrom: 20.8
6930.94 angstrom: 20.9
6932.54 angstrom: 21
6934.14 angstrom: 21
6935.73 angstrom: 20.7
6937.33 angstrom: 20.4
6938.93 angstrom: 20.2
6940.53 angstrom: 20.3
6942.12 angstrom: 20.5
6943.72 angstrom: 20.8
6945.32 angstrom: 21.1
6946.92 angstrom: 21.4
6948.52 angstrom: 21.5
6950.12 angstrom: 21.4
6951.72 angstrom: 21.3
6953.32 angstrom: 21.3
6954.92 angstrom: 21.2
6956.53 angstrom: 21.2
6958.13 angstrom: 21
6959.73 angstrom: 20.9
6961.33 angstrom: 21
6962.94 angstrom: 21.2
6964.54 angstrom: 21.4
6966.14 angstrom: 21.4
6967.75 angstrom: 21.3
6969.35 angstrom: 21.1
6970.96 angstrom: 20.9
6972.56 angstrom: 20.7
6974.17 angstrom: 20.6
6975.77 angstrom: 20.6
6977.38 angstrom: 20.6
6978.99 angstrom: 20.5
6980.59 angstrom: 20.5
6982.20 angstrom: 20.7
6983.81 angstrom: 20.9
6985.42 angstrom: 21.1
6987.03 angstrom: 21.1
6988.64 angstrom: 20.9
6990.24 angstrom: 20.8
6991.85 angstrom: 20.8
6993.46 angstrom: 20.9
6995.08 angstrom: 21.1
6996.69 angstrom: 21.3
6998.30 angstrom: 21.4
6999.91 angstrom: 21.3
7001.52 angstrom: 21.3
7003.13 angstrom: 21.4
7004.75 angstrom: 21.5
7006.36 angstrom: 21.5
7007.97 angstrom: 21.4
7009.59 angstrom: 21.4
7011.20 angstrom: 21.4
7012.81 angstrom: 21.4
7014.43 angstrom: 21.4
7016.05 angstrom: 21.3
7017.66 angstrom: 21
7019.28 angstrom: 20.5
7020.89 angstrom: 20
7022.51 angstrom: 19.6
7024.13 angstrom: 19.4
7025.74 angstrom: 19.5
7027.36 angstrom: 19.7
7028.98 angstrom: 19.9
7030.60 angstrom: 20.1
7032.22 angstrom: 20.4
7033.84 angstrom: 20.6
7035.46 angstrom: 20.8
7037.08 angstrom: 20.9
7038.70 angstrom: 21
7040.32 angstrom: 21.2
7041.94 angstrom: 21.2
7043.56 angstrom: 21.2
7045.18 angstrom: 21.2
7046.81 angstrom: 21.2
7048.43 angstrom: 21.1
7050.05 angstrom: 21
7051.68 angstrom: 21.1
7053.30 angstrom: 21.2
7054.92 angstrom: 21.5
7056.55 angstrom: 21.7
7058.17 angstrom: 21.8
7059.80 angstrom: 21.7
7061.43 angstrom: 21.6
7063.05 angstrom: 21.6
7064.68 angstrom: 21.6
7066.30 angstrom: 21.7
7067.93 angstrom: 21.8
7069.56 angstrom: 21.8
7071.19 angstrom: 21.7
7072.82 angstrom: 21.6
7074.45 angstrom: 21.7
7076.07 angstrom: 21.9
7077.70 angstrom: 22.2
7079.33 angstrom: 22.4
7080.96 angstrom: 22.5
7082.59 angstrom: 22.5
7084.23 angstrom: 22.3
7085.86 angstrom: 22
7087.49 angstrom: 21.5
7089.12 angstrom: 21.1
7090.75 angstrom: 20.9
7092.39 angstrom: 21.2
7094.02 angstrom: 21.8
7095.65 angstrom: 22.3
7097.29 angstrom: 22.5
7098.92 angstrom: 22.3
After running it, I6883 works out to 1.09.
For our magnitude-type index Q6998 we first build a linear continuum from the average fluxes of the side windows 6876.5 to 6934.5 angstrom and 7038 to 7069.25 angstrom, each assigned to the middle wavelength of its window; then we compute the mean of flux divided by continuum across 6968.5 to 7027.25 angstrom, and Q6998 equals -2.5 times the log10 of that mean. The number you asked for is 0.02 mag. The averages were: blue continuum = 20.8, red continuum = 21.4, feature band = 20.9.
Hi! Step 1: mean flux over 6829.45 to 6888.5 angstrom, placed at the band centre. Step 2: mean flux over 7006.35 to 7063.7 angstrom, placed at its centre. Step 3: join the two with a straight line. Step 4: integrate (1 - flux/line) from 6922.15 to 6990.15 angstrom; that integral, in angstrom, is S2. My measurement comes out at -0.9 angstrom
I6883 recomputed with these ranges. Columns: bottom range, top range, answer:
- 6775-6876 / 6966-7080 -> 1.10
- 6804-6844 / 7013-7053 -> 1.08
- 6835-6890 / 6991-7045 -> 1.07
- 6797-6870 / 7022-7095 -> 1.12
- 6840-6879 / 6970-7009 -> 1.07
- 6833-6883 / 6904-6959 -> 1.05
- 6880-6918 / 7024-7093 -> 1.07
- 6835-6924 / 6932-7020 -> 1.05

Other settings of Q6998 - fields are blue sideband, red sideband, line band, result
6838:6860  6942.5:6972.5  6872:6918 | 0.001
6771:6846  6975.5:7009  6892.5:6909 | -0.036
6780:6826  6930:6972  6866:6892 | 0.019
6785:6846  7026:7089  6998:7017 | -0.013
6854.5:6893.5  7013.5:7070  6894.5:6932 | -0.028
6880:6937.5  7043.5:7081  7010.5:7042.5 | 0.045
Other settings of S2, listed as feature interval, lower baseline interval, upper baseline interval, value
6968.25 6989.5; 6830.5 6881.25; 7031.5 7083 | 0.23 angstrom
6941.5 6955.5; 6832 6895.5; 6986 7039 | -0.37 angstrom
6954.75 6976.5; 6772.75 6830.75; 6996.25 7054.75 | -0.35 angstrom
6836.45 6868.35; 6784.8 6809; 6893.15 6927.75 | 0.32 angstrom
